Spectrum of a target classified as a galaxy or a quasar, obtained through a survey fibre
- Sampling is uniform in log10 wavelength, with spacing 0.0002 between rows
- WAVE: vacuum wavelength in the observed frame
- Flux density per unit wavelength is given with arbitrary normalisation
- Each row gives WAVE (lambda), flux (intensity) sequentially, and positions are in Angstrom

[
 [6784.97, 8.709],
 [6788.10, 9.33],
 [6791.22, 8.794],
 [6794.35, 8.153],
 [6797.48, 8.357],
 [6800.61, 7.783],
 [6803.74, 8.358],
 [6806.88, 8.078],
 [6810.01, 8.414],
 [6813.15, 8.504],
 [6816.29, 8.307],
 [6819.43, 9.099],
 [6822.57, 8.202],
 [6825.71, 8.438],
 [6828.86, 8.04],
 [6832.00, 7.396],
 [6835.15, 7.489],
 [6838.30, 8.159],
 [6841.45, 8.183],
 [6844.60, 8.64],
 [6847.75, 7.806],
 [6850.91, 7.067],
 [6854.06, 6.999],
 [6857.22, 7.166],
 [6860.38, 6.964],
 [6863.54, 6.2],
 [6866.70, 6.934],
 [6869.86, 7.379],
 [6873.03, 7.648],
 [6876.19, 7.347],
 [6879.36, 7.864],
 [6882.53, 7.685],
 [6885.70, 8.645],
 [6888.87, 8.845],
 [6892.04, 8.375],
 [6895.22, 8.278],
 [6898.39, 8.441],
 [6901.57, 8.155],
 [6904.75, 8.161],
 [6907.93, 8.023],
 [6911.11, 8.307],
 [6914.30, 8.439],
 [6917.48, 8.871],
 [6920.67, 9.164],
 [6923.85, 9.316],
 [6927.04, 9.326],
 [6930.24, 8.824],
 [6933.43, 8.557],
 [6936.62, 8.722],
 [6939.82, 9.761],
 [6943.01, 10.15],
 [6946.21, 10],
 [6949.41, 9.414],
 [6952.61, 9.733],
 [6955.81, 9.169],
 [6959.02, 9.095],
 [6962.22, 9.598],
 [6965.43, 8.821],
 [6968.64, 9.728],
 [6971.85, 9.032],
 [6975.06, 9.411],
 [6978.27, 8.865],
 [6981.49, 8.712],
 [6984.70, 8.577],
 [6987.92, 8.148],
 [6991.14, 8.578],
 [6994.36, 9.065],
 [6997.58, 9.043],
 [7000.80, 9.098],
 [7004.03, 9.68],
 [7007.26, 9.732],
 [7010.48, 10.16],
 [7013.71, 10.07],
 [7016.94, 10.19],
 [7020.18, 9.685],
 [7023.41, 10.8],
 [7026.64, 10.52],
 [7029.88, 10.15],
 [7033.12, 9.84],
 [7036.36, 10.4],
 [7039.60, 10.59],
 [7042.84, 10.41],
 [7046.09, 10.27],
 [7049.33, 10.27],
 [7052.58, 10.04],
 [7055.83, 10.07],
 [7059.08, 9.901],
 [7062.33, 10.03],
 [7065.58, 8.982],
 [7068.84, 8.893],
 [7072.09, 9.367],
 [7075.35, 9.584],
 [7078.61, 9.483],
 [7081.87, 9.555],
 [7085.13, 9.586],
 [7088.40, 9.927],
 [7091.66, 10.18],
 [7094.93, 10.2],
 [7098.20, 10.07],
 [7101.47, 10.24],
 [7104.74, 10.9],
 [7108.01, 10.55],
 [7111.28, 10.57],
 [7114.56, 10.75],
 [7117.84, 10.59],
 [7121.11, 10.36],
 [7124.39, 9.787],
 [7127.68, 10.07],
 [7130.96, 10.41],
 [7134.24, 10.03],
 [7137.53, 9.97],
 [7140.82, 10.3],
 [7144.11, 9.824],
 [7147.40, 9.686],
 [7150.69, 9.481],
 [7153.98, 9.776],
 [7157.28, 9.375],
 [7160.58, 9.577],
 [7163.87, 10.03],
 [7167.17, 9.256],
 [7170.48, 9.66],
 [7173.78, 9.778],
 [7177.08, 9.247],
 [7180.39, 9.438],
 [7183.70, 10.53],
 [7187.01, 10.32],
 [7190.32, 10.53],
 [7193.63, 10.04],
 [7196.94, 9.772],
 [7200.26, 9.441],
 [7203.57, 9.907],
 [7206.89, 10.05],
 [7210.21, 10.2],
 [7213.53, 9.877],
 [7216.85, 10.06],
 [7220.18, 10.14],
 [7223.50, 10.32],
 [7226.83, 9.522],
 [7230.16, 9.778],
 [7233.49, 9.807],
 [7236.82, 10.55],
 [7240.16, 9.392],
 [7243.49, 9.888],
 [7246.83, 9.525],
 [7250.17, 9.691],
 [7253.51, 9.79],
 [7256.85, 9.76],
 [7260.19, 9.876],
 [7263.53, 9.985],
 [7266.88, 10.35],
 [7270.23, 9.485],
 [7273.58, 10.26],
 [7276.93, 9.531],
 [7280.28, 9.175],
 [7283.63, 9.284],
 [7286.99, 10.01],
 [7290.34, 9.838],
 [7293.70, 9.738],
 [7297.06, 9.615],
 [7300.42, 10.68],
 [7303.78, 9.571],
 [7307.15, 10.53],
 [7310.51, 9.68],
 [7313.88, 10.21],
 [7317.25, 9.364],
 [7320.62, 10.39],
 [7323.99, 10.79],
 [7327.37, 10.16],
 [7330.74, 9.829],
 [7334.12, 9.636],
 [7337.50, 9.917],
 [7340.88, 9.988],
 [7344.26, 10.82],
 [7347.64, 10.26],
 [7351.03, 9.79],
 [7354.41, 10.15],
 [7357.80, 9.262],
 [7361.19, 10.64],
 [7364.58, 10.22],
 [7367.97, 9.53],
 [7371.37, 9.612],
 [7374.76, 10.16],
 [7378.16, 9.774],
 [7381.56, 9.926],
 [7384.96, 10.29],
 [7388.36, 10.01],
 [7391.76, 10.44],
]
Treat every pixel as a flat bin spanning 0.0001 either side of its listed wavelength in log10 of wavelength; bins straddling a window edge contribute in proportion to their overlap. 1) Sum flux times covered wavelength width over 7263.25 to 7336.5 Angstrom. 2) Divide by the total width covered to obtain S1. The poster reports 9.91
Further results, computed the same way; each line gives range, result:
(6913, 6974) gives 9.25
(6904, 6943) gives 8.86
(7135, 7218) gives 9.85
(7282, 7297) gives 9.71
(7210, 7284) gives 9.84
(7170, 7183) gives 9.59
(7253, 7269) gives 9.95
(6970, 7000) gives 8.84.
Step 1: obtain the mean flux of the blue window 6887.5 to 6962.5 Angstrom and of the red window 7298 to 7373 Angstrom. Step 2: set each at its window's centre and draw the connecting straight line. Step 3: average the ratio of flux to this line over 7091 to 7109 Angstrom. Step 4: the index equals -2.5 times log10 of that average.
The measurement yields -0.10 mag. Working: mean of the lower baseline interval 8.94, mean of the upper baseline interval 10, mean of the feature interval 10.4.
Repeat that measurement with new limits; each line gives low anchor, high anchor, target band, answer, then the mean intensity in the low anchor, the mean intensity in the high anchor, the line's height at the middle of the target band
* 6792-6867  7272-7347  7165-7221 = -0.05 mag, 7.89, 9.96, 9.46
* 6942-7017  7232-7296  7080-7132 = -0.08 mag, 9.31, 9.78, 9.52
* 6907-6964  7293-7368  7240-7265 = 0.01 mag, 9.15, 10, 9.87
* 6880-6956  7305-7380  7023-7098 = -0.08 mag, 8.83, 10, 9.23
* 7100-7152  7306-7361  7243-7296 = 0.04 mag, 10.2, 10.1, 10.1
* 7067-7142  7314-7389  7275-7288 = 0.06 mag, 10.1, 10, 10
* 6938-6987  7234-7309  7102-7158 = -0.06 mag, 9.32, 9.84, 9.6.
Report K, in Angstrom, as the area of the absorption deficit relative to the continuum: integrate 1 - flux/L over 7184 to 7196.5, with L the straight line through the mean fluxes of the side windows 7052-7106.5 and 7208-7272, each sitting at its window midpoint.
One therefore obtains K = -0.50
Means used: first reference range 9.82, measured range 10.3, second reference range 9.9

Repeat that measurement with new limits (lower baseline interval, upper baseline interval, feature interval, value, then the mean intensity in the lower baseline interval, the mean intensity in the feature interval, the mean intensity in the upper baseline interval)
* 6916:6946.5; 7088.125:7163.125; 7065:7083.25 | 1.0 Angstrom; 9.24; 9.33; 10.1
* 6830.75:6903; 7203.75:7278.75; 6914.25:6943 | -3.6 Angstrom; 7.73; 9.09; 9.9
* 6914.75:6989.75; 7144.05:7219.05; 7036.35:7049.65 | -1.4 Angstrom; 9.16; 10.4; 9.82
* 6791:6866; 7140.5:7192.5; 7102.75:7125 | -2.4 Angstrom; 7.91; 10.5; 9.79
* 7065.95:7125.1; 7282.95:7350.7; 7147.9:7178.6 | 1.3 Angstrom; 10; 9.58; 10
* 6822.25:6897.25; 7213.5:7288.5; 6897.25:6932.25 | -2.7 Angstrom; 7.74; 8.64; 9.83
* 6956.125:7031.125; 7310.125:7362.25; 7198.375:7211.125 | -0.1 Angstrom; 9.42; 9.88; 10.1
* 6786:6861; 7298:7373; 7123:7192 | -3.7 Angstrom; 8.09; 9.86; 10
